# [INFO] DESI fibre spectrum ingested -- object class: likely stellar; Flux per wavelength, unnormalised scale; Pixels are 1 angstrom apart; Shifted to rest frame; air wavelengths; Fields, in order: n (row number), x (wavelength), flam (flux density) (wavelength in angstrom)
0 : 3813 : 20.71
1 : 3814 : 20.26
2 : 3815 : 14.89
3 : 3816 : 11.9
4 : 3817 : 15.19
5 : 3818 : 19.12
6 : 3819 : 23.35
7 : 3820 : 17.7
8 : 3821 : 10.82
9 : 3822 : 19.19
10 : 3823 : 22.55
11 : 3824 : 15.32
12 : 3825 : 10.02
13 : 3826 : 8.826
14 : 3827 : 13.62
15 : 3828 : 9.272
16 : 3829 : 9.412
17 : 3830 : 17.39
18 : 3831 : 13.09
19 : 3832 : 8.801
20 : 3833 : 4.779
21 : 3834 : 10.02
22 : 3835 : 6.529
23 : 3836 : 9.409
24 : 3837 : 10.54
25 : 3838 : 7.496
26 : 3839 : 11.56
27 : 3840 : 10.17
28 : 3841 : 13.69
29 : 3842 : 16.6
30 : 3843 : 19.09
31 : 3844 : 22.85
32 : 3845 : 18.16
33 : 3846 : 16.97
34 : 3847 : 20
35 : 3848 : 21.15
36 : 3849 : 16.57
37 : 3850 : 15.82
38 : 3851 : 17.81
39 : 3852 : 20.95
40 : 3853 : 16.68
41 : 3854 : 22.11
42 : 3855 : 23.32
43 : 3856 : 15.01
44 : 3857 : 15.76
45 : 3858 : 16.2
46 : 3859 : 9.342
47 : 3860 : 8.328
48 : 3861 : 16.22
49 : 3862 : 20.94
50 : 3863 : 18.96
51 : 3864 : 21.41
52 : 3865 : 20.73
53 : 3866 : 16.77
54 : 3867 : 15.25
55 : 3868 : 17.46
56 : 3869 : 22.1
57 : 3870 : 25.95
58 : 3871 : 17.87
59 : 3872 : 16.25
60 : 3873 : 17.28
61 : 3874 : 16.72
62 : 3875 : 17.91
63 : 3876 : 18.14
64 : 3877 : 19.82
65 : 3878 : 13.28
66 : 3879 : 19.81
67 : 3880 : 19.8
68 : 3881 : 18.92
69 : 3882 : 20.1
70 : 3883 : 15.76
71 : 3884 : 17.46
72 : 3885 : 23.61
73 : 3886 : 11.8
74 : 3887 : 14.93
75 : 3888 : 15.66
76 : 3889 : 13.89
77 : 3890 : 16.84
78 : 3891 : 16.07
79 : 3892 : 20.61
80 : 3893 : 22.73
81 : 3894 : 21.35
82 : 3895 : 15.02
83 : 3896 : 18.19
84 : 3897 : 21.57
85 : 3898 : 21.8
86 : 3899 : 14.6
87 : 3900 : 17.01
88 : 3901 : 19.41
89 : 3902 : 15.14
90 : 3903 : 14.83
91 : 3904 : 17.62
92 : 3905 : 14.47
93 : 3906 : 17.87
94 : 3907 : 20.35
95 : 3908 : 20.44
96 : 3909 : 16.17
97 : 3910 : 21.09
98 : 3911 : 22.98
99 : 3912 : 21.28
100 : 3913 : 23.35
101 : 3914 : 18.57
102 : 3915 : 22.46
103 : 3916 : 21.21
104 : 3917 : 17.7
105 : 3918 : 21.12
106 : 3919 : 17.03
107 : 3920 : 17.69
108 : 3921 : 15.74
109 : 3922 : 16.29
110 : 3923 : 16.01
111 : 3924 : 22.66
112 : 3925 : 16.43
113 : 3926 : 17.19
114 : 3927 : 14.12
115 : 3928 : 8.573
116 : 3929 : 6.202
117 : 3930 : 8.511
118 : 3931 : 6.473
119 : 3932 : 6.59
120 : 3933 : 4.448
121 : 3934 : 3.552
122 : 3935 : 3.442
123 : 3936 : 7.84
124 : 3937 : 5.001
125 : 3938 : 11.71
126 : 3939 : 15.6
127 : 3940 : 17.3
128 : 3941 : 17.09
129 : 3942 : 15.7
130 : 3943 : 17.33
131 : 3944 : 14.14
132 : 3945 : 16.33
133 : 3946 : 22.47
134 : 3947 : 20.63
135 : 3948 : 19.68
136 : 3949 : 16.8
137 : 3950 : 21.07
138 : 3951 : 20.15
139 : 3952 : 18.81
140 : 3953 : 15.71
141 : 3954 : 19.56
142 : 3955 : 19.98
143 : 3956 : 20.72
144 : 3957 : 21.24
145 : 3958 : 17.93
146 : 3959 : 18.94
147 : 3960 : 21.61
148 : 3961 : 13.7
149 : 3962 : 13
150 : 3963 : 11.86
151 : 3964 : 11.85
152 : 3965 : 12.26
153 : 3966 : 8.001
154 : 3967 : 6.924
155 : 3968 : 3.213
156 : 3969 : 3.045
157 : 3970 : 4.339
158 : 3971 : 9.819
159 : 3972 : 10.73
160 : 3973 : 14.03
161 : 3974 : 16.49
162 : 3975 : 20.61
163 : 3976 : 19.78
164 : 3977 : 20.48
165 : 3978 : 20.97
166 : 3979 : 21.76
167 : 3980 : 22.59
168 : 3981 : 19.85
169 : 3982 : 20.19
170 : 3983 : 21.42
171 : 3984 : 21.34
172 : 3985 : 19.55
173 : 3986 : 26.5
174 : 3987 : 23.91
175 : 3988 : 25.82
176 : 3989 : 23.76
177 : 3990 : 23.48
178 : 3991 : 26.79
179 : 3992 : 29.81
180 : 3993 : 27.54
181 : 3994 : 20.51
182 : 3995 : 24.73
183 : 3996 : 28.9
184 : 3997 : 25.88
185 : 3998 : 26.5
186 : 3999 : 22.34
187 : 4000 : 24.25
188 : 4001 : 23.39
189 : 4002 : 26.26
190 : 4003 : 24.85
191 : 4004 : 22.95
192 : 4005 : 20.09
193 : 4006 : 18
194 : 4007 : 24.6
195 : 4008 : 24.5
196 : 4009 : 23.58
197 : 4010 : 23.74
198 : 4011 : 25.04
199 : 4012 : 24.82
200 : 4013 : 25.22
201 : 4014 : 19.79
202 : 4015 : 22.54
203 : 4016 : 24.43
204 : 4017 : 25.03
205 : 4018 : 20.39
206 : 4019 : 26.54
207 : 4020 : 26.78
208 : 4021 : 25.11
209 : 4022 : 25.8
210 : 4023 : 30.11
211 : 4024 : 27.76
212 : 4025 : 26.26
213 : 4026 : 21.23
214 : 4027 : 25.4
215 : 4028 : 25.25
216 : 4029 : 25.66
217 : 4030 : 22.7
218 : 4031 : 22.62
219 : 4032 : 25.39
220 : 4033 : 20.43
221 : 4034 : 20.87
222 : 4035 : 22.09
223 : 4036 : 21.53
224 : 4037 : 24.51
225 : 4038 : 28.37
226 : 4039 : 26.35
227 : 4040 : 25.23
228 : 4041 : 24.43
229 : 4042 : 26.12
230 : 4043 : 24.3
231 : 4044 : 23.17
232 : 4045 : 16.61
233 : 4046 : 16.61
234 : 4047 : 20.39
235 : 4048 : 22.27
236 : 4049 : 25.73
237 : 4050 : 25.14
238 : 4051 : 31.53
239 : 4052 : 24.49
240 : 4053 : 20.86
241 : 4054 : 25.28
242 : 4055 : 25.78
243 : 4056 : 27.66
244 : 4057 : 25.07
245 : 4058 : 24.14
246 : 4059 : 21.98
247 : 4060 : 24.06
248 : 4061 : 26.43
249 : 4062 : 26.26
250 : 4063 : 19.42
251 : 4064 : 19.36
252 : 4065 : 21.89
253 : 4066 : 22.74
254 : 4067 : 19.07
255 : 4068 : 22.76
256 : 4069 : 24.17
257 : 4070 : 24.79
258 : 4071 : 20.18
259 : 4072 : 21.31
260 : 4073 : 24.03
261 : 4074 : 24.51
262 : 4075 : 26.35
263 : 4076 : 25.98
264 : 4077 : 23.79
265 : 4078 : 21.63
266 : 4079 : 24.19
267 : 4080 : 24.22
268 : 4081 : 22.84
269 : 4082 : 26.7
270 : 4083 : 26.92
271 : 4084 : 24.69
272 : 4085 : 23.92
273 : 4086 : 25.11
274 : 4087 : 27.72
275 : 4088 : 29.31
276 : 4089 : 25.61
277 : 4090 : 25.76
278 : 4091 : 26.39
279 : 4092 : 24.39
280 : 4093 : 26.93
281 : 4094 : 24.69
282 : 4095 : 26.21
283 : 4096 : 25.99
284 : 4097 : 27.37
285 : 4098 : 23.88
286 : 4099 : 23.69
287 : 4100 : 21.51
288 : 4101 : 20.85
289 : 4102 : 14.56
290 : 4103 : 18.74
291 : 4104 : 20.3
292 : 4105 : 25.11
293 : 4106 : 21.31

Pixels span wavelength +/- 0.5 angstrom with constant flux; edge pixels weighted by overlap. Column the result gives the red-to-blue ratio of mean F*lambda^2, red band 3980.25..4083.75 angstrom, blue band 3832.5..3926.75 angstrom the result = 1.49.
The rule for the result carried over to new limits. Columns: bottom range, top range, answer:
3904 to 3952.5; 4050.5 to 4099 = 1.67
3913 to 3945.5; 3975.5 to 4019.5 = 1.75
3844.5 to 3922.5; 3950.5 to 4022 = 1.18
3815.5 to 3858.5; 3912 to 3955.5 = 1.08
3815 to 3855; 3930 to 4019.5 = 1.34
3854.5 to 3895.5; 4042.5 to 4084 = 1.46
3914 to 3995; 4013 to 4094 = 1.54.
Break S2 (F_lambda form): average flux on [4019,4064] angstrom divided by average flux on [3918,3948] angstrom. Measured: 1.8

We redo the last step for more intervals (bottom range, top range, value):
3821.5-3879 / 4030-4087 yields 1.50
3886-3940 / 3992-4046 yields 1.53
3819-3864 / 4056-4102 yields 1.62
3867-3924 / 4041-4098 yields 1.32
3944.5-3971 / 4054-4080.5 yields 1.54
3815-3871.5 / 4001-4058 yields 1.54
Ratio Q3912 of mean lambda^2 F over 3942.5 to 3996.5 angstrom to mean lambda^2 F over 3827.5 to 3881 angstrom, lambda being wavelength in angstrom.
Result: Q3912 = 1.22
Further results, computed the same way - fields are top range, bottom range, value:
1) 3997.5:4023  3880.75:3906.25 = 1.45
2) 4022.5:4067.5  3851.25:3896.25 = 1.46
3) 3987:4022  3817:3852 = 1.84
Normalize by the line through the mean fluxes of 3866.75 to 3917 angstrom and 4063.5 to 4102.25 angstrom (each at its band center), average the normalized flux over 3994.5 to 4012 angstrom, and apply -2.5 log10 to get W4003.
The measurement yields -0.113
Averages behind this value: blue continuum 18.5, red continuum 24.1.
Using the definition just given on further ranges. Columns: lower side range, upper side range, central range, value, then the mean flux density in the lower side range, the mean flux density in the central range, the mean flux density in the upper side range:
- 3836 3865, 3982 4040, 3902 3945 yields 0.30 mag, 16.5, 15.1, 24.2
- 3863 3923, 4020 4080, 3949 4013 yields 0.09 mag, 18.4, 19.8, 23.9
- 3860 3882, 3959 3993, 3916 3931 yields 0.18 mag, 18.4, 15.3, 17.4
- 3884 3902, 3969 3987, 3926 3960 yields 0.23 mag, 17.9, 14.5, 18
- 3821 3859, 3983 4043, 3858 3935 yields 0.05 mag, 14.7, 16.9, 24.3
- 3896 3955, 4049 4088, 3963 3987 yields 0.22 mag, 16.2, 15.6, 24.2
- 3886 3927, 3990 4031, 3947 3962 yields 0.13 mag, 18.3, 18.8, 24.6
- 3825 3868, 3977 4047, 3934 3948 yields 0.39 mag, 14.9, 14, 23.8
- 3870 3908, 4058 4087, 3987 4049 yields -0.11 mag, 17.8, 24.1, 23.6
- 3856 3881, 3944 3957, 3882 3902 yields 0.01 mag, 17.6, 17.8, 19.2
